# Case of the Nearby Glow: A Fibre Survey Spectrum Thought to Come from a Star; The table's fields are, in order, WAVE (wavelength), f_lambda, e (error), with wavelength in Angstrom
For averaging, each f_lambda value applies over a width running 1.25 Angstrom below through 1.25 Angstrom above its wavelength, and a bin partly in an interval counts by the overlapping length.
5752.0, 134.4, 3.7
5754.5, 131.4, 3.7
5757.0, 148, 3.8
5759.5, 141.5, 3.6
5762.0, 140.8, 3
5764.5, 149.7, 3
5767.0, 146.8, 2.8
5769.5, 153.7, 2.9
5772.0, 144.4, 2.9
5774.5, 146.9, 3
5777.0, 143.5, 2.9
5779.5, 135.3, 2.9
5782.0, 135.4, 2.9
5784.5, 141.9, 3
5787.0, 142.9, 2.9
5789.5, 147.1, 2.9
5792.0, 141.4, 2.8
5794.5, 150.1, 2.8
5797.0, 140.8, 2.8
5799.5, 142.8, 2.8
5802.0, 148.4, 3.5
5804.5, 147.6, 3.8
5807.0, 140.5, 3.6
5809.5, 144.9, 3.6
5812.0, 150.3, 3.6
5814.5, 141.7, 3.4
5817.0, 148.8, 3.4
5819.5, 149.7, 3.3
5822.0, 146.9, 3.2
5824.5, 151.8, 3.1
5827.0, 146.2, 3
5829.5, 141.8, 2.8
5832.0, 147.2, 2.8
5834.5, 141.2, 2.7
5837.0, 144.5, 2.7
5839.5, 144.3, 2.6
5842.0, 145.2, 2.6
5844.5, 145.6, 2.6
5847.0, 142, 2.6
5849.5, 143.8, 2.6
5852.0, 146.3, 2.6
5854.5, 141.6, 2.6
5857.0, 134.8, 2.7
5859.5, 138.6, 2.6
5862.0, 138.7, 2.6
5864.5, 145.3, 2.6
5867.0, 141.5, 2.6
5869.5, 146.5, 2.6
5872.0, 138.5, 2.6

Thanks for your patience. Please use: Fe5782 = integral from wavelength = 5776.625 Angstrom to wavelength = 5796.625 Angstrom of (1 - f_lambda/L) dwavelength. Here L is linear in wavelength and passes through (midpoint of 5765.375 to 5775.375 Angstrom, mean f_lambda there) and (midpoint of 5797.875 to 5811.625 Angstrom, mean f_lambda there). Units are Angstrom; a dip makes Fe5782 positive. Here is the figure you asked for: 0.62 Angstrom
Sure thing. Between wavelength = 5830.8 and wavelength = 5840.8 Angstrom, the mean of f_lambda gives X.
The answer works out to 144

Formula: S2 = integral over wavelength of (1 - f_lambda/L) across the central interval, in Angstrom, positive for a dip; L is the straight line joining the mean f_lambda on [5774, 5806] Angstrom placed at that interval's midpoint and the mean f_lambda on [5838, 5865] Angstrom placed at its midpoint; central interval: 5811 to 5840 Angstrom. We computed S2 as -0.7 Angstrom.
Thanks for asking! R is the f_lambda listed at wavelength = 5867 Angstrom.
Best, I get 141.5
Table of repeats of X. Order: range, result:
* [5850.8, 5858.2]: 141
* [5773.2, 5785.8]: 141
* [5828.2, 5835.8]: 143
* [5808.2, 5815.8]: 146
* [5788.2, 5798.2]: 145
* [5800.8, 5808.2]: 146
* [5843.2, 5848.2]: 144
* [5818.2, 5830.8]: 147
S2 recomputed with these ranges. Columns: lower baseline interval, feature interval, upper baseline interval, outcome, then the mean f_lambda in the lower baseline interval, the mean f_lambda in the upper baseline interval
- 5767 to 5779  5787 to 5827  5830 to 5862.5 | -0.4 Angstrom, 146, 143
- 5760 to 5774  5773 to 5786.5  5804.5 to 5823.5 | 0.5 Angstrom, 147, 146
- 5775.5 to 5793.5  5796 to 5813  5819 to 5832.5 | -0.1 Angstrom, 141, 147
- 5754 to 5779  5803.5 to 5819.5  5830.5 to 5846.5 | -0.1 Angstrom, 145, 144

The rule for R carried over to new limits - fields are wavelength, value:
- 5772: 144.4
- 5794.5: 150.1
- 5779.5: 135.3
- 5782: 135.4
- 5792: 141.4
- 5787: 142.9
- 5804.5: 147.6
